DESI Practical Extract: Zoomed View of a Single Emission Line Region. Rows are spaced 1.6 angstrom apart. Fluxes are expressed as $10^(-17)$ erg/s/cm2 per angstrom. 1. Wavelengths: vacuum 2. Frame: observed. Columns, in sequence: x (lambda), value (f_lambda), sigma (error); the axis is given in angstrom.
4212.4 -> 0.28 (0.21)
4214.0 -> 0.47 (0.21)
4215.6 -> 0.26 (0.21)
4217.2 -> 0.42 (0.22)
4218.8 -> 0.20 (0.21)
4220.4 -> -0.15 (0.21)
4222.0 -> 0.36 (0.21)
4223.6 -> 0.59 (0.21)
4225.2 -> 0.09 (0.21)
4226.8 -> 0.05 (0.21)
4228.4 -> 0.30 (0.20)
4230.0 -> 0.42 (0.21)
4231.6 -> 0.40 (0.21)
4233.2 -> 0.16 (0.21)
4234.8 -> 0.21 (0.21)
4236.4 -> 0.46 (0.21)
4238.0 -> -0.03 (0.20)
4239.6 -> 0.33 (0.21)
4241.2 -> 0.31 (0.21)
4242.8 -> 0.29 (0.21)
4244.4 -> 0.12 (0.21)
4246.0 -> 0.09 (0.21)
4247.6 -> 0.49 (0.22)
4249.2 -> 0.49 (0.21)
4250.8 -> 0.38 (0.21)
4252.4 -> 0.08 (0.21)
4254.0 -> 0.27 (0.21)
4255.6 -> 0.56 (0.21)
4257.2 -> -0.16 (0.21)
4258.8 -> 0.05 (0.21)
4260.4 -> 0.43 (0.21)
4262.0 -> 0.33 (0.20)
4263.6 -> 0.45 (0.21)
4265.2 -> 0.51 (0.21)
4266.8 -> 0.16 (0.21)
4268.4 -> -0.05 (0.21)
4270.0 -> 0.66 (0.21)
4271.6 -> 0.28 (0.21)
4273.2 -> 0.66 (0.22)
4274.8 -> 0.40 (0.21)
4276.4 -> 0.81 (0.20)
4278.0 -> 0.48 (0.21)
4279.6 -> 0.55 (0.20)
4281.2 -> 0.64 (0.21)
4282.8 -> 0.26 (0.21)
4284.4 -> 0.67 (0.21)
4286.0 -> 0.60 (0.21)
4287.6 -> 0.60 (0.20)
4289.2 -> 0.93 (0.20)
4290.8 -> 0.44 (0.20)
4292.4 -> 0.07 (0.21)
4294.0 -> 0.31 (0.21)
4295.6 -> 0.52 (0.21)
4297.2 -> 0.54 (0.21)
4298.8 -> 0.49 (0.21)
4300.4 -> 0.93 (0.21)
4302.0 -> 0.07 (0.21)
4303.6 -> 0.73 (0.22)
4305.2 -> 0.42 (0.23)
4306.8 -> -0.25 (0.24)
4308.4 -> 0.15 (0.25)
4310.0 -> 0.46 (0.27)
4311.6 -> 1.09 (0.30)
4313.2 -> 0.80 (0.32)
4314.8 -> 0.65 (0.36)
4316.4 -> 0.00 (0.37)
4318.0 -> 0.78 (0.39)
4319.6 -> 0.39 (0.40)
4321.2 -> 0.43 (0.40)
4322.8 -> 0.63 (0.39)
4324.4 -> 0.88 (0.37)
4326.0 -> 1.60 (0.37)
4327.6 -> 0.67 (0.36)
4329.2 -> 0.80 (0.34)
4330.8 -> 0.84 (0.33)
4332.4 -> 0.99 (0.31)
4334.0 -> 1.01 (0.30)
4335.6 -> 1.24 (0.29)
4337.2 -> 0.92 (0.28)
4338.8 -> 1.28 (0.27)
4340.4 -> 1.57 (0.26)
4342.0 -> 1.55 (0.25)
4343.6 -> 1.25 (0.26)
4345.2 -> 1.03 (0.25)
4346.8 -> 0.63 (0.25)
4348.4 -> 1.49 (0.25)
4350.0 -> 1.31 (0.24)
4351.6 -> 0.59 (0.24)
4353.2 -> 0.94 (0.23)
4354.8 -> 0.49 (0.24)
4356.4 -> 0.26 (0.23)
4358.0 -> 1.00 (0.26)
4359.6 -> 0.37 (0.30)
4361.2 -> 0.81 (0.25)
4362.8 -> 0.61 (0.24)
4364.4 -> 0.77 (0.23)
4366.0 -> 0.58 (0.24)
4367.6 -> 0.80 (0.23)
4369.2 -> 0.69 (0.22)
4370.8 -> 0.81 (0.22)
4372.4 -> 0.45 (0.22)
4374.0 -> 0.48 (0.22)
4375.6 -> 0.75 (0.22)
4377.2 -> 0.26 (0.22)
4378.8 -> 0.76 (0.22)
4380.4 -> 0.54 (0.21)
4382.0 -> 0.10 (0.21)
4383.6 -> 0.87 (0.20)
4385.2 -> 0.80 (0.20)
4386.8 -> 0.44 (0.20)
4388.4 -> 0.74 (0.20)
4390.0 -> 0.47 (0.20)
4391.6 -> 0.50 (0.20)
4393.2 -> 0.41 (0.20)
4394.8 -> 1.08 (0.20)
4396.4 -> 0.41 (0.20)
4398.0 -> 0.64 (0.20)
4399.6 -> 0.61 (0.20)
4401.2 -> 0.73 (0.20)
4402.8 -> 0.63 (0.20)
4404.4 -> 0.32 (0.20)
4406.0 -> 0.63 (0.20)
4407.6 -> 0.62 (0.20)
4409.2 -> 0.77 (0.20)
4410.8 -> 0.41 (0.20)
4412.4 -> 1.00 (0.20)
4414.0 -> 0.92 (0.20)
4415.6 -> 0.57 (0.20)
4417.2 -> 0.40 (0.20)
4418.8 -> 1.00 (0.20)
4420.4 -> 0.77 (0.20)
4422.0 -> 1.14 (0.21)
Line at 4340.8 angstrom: Ly-alpha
